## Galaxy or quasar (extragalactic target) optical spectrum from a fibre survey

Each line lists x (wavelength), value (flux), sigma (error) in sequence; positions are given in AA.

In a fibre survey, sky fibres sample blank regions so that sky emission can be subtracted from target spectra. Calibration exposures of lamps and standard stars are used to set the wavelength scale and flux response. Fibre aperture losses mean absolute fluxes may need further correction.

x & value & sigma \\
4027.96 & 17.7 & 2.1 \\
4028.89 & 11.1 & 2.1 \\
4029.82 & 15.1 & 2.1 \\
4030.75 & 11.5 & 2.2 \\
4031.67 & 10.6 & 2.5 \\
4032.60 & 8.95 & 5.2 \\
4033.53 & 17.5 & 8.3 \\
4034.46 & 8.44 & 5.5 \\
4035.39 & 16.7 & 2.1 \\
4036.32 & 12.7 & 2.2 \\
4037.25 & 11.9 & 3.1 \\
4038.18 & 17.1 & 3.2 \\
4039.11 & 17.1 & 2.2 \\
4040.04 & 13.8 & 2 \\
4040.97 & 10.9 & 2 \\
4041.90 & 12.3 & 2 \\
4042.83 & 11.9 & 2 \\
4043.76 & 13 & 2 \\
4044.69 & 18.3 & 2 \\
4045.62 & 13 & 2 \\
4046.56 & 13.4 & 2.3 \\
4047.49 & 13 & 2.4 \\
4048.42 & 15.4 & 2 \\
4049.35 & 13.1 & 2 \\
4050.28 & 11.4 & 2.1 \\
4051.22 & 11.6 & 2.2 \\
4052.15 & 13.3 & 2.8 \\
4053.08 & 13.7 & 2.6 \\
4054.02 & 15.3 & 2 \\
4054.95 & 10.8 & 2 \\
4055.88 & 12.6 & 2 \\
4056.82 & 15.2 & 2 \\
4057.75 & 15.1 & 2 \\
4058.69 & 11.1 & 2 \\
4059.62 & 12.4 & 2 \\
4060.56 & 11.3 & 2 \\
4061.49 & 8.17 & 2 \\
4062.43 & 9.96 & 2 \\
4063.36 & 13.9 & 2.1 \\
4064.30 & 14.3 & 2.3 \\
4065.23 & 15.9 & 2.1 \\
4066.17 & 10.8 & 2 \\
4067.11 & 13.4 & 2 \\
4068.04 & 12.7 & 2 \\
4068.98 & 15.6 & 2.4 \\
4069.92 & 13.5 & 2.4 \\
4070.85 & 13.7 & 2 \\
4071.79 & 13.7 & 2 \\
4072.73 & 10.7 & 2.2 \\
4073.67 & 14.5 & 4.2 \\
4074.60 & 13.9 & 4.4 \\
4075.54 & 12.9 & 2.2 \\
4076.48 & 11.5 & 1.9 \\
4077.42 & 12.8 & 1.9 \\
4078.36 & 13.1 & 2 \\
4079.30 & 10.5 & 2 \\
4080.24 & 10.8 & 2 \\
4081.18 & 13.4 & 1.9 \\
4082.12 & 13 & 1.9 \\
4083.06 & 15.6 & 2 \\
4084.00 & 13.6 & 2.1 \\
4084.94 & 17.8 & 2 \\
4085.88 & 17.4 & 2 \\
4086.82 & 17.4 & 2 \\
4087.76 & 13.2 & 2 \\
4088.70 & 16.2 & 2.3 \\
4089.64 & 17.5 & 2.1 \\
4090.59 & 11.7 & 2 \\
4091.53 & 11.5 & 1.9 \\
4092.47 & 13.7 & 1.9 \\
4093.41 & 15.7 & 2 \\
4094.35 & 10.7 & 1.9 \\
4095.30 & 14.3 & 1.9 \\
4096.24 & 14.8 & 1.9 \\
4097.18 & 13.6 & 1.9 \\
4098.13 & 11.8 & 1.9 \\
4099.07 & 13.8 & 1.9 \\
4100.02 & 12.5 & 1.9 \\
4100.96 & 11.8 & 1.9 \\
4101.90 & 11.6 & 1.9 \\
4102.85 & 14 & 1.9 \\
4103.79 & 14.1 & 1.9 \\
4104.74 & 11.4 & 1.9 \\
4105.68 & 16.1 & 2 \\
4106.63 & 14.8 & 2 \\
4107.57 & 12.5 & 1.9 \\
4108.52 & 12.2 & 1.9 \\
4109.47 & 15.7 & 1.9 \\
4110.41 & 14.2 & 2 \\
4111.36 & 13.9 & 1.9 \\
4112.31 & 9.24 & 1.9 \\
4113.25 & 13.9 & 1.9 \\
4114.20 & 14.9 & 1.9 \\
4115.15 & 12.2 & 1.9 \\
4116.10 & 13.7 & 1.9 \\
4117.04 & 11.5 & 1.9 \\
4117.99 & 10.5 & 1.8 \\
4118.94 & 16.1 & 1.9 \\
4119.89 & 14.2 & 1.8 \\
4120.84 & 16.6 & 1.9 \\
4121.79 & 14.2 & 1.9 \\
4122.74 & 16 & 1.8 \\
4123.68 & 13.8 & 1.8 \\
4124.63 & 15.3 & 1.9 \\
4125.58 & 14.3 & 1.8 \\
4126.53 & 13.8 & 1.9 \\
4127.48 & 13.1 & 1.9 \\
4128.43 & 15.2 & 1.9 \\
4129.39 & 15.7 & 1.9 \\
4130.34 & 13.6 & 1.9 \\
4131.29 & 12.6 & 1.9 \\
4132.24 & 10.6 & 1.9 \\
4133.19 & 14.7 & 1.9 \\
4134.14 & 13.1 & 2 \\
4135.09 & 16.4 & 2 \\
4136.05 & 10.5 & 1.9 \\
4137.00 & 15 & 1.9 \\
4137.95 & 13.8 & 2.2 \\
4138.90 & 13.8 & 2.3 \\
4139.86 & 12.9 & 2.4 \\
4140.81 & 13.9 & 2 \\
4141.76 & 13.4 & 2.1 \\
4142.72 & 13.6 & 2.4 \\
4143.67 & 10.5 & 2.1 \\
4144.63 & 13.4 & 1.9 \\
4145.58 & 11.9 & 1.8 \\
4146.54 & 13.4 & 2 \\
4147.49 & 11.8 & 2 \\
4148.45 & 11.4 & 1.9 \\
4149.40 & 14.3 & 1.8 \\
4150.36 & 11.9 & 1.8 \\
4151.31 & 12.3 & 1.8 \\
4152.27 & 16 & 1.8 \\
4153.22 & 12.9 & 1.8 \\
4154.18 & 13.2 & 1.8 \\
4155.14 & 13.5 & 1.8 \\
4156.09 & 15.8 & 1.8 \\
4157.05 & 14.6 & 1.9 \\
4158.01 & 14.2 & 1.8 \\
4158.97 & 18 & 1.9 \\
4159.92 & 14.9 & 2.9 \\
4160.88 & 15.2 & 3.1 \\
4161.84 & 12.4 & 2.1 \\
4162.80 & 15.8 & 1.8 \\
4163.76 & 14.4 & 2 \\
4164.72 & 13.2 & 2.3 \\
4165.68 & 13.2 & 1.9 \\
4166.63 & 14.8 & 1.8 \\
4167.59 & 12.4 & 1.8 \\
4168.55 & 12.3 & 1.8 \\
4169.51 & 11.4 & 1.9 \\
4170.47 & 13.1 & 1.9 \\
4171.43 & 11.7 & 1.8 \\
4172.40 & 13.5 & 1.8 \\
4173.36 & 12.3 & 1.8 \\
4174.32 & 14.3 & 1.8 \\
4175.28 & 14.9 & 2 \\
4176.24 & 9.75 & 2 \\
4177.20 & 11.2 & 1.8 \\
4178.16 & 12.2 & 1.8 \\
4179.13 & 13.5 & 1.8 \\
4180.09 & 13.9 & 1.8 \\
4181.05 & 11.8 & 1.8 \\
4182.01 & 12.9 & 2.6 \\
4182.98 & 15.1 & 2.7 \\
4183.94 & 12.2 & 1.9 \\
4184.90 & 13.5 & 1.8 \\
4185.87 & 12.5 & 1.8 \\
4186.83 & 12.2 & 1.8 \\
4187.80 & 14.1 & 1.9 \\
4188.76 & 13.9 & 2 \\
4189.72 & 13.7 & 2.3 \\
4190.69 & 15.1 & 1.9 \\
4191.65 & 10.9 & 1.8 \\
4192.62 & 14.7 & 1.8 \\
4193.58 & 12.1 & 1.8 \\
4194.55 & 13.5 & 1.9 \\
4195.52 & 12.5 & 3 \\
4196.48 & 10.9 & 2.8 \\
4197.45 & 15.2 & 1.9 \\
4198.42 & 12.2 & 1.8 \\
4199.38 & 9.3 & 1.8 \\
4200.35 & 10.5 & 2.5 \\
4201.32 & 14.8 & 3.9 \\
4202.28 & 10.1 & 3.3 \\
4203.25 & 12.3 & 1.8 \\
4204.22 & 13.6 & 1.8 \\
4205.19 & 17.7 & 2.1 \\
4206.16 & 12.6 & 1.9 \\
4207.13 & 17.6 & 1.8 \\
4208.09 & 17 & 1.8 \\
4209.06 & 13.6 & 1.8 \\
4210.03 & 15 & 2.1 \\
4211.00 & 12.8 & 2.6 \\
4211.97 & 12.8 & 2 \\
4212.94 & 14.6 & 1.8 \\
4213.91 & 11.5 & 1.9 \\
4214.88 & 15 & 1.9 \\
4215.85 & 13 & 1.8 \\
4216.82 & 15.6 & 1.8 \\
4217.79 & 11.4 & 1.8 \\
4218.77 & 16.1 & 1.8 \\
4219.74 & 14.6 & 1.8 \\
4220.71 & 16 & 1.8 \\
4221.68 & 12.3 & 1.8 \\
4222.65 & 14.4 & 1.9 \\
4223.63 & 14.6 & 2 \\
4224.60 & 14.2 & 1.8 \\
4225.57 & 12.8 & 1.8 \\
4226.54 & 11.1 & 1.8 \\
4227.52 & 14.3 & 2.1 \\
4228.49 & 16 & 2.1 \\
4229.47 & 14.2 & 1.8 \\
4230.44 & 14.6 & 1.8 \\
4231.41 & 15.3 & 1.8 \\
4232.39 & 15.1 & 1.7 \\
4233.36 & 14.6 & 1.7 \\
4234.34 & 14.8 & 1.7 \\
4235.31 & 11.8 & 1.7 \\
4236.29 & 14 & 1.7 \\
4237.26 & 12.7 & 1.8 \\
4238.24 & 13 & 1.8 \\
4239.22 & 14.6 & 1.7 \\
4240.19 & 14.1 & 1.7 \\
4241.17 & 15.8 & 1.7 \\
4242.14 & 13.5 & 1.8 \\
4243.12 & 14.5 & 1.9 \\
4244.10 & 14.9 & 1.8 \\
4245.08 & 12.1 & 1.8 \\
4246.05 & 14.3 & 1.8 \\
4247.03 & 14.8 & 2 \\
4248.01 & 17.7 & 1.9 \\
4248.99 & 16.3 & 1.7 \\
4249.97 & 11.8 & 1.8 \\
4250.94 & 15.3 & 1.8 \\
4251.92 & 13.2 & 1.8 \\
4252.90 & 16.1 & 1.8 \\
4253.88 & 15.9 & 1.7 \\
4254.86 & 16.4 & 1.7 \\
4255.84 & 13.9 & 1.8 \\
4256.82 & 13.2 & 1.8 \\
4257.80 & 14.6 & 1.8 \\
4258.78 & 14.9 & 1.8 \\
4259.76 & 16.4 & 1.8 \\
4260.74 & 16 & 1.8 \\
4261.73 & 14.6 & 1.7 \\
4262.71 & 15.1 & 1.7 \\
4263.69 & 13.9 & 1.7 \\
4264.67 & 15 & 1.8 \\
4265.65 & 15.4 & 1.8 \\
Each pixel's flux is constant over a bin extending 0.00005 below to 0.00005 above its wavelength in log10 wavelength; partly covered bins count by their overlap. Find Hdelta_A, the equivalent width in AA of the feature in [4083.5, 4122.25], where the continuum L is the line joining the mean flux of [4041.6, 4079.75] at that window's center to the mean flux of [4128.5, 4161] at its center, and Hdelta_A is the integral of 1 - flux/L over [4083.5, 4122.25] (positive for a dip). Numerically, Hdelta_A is -1.5 AA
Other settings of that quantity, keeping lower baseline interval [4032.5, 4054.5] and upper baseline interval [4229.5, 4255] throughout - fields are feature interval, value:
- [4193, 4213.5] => 1.3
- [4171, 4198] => 2.3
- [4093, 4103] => 0.5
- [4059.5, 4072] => 0.8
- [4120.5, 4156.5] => 1.0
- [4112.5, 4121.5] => 0.2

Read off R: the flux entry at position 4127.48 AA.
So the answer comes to 13.1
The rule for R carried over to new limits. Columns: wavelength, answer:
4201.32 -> 14.8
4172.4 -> 13.5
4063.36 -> 13.9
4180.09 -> 13.9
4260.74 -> 16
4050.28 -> 11.4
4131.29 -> 12.6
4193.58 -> 12.1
